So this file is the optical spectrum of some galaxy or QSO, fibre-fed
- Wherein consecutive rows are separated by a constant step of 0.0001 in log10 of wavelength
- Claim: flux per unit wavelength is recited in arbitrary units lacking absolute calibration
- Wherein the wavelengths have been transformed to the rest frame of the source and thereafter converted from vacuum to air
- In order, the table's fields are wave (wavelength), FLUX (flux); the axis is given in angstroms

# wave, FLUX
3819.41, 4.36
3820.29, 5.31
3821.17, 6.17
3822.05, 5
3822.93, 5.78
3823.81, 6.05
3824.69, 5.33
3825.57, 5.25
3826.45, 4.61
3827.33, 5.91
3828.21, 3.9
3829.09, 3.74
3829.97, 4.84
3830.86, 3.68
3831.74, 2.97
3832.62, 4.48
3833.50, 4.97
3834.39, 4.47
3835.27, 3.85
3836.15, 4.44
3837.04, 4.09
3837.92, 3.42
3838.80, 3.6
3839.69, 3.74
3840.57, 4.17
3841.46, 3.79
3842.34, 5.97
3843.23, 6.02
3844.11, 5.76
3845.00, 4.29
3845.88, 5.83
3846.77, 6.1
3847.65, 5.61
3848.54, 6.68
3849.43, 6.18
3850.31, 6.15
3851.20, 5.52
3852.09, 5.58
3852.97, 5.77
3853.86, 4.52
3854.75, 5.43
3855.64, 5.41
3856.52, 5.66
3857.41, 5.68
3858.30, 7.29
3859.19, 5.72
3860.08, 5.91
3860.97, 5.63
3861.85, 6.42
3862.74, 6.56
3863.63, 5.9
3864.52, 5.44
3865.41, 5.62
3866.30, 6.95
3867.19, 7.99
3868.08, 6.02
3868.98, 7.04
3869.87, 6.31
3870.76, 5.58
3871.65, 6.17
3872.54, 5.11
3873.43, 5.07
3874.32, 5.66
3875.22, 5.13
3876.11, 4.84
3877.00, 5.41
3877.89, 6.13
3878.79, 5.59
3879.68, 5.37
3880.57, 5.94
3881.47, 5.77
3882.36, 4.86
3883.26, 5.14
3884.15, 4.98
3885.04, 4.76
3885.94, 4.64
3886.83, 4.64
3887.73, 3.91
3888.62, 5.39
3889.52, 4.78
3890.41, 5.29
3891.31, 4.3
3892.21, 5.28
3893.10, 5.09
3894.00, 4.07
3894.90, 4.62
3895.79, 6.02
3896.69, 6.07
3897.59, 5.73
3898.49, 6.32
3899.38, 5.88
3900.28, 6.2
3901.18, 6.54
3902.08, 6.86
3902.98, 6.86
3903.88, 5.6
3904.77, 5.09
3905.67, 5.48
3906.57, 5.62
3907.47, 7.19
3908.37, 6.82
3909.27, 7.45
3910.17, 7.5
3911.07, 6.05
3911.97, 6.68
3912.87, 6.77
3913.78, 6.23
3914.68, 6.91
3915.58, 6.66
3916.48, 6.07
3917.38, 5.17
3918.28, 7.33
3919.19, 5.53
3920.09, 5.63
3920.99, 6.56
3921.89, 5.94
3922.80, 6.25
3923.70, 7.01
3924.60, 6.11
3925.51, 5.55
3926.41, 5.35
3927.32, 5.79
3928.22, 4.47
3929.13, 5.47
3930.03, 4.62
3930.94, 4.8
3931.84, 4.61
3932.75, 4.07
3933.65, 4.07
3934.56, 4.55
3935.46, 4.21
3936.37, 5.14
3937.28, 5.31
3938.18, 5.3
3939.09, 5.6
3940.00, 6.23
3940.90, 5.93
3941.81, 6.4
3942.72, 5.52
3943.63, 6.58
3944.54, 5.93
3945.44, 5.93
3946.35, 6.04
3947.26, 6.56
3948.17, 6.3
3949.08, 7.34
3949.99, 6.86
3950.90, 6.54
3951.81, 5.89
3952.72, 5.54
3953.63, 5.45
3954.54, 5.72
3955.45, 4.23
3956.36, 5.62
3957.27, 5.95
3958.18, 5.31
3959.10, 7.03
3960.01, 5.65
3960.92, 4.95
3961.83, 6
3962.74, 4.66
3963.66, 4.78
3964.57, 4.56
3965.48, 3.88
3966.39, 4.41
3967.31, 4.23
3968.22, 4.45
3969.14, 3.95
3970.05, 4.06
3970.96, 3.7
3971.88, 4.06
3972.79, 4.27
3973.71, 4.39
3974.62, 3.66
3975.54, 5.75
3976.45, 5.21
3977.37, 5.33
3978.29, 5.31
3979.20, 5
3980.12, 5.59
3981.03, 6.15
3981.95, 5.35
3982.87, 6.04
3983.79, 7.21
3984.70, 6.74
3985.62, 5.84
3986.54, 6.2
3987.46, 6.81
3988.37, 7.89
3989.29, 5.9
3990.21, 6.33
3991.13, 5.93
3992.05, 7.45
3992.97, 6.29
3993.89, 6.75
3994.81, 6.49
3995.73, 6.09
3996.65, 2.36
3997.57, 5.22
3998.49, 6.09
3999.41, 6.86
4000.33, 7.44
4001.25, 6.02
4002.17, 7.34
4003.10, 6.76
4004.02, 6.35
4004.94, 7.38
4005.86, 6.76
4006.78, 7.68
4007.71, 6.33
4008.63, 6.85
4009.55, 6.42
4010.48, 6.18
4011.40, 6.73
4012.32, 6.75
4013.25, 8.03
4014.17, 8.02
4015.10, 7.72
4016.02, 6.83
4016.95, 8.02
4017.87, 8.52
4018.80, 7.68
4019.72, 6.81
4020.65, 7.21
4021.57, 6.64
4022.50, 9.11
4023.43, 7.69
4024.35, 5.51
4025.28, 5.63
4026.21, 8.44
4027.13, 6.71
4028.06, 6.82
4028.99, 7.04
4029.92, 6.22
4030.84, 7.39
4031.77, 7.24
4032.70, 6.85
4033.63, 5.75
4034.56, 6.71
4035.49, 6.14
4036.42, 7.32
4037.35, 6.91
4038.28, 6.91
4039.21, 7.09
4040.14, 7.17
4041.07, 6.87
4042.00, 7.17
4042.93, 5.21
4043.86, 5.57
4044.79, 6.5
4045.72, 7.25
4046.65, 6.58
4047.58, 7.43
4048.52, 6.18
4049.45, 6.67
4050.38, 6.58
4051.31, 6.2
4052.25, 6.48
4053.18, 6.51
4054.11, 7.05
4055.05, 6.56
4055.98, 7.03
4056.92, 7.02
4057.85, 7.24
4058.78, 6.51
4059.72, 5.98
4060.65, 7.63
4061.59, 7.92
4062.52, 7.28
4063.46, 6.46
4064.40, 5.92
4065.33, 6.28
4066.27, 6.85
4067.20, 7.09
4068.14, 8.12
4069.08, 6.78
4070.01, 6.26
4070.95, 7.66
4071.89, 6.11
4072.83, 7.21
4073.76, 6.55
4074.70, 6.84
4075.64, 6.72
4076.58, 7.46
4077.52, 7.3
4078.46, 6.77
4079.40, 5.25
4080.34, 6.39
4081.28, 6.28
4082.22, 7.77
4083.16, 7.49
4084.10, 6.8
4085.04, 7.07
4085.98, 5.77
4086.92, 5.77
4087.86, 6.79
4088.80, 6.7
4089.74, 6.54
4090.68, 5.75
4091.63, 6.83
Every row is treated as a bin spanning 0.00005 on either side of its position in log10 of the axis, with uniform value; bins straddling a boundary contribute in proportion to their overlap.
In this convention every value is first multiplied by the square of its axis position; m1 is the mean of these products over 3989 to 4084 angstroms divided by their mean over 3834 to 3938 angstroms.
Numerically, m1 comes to 1.3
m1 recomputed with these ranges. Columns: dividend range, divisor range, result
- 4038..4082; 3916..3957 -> 1.27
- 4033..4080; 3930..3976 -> 1.36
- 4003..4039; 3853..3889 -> 1.35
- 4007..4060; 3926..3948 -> 1.35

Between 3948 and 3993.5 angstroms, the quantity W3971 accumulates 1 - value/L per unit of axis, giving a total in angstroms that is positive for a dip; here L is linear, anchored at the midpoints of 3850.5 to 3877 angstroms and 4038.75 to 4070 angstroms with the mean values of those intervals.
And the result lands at 6.1 angstroms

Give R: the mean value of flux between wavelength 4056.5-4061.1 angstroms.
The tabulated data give 6.88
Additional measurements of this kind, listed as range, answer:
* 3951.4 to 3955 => 5.65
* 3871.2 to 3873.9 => 5.47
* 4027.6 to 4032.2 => 6.94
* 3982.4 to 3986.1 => 6.45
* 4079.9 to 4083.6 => 6.98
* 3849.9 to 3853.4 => 5.75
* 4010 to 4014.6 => 7.13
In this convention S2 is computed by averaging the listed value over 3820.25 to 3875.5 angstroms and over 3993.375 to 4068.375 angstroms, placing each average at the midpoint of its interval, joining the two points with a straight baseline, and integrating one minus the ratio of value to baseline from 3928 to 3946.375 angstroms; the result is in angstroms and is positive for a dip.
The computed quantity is 2.41 angstroms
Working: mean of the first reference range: 5.36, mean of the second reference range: 6.8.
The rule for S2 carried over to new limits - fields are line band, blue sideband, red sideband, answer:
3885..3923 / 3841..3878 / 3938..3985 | -1.5 angstroms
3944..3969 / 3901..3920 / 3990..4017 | 3.7 angstroms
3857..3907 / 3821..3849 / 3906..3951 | -2.7 angstroms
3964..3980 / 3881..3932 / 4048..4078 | 4.3 angstroms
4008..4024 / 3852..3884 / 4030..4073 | -1.9 angstroms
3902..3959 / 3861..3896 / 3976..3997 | -1.3 angstroms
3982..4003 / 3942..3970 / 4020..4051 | -0.7 angstroms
